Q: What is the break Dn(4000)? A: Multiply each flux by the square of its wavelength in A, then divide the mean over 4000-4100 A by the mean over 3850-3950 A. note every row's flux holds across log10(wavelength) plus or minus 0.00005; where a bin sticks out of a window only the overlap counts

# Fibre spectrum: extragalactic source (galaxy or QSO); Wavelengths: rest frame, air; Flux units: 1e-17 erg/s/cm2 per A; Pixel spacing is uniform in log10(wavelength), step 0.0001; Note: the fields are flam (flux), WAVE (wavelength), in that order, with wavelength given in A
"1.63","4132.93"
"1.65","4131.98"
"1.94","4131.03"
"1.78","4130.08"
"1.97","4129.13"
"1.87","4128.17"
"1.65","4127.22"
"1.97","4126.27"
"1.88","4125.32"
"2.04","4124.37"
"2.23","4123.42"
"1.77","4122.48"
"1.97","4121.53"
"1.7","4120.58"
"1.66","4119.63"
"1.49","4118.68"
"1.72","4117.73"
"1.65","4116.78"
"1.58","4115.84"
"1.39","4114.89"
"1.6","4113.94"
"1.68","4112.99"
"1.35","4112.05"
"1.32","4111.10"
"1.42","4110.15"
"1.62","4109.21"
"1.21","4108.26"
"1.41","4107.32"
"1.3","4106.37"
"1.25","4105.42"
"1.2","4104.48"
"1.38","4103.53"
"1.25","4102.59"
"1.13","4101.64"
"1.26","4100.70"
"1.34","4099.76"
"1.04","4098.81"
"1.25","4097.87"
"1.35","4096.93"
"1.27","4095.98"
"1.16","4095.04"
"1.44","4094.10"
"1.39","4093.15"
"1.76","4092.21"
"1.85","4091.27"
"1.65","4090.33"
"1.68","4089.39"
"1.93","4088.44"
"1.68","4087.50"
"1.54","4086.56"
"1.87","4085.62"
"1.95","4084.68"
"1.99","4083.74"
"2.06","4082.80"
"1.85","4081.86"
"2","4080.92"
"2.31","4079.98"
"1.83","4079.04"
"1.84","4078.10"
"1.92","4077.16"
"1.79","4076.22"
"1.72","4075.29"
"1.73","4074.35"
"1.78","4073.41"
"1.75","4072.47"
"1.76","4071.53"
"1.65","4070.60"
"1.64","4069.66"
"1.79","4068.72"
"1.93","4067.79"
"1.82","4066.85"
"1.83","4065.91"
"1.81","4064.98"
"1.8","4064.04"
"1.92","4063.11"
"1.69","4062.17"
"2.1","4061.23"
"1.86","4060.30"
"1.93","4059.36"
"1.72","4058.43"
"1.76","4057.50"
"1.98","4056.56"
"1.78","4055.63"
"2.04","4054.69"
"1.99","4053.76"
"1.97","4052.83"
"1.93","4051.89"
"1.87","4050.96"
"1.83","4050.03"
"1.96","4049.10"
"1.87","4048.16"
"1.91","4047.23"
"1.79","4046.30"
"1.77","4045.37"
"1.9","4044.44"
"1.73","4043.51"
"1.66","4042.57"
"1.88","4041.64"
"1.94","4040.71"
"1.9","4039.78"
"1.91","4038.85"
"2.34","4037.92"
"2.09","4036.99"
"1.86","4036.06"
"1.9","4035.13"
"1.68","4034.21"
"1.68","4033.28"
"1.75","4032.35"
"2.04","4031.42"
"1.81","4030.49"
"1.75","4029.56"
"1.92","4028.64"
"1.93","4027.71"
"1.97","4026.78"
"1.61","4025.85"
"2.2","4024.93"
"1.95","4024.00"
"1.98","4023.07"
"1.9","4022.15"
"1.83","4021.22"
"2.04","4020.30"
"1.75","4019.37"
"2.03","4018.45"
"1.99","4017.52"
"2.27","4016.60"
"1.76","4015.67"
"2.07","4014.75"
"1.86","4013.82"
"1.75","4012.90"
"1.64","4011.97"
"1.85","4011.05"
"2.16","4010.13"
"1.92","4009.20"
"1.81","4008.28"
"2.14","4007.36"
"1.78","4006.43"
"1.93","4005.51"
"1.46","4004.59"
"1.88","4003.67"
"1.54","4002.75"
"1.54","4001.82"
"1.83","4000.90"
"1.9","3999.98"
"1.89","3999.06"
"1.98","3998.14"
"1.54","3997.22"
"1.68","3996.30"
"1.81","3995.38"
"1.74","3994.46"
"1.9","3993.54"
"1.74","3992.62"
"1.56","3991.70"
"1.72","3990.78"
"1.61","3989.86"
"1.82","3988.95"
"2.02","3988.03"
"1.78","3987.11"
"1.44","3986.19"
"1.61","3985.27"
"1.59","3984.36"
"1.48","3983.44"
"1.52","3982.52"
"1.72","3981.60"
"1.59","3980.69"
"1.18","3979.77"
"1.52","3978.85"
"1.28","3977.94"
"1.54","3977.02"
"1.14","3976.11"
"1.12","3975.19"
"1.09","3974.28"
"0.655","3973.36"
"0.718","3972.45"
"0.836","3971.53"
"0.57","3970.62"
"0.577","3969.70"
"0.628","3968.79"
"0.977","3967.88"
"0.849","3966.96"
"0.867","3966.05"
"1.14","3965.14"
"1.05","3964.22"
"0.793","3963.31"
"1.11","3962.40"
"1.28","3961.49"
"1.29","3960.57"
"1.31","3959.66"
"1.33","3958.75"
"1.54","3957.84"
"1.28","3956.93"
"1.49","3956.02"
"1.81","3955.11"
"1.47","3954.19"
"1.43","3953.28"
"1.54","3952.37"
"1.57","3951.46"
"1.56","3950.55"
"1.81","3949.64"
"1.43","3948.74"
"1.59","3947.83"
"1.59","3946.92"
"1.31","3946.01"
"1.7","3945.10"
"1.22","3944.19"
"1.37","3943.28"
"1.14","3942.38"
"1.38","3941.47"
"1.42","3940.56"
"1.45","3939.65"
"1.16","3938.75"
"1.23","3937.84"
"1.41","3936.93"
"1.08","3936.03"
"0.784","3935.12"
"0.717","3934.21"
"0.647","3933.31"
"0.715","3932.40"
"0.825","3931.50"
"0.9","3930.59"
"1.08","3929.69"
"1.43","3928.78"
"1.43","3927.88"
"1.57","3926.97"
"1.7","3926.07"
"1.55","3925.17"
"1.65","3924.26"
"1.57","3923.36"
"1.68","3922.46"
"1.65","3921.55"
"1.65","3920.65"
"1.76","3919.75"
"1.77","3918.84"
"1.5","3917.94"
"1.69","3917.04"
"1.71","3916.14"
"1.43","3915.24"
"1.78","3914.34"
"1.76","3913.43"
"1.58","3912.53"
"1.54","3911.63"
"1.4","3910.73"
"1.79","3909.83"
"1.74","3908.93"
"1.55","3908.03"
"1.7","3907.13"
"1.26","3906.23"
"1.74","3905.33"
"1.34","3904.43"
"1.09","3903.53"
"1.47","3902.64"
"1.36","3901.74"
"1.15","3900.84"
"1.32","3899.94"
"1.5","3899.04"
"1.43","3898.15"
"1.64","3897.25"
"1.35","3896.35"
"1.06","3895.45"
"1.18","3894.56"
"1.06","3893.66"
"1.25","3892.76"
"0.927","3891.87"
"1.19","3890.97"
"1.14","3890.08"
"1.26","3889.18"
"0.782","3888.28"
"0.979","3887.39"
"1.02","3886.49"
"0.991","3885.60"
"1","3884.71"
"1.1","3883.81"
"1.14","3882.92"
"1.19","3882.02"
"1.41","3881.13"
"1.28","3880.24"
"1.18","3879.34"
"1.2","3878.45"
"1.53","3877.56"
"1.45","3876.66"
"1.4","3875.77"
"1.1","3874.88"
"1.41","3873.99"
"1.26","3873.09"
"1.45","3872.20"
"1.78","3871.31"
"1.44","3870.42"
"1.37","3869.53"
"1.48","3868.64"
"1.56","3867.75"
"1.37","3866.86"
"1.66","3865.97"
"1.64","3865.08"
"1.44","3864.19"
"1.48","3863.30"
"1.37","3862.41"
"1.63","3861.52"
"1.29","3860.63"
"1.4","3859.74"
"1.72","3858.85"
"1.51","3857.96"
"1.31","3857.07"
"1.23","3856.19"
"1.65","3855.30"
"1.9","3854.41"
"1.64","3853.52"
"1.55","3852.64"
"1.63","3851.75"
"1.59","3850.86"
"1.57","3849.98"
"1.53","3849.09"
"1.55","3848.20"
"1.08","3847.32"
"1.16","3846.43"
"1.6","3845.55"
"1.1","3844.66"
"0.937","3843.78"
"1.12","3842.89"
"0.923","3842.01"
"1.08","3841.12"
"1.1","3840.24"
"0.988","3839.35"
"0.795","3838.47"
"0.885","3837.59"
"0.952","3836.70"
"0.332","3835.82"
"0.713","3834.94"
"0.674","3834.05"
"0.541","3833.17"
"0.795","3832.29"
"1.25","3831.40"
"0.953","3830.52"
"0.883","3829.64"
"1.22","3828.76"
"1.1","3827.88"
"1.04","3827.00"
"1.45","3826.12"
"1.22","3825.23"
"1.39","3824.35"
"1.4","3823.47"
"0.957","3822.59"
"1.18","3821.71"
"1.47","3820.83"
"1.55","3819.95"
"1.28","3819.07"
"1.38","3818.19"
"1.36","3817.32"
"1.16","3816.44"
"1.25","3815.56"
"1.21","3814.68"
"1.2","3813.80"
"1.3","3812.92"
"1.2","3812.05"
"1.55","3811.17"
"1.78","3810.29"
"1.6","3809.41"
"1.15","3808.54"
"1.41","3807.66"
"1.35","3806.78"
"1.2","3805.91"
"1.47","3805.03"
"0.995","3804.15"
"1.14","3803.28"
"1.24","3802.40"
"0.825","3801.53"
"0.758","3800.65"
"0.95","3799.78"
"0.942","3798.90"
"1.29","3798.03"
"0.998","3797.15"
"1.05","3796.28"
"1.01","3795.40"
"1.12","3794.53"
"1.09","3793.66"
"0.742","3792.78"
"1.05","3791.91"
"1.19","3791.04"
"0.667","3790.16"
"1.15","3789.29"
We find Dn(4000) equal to 1.4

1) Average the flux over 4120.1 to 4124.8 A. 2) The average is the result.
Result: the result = 1.94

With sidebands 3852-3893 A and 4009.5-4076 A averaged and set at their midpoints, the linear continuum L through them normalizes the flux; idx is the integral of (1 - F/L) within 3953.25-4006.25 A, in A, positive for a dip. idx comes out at 8.6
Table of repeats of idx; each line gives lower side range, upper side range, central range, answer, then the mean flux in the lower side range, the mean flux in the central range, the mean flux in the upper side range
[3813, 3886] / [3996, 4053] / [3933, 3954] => 3.4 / 1.27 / 1.33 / 1.87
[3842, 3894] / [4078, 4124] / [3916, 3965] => 1.6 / 1.34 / 1.37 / 1.58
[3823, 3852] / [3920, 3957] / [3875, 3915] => -2.1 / 1.1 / 1.32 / 1.37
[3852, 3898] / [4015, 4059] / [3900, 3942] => 2.5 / 1.34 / 1.41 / 1.9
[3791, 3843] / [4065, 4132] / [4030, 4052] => -4.7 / 1.12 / 1.87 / 1.65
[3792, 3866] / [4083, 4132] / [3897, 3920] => -3.6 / 1.22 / 1.54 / 1.59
